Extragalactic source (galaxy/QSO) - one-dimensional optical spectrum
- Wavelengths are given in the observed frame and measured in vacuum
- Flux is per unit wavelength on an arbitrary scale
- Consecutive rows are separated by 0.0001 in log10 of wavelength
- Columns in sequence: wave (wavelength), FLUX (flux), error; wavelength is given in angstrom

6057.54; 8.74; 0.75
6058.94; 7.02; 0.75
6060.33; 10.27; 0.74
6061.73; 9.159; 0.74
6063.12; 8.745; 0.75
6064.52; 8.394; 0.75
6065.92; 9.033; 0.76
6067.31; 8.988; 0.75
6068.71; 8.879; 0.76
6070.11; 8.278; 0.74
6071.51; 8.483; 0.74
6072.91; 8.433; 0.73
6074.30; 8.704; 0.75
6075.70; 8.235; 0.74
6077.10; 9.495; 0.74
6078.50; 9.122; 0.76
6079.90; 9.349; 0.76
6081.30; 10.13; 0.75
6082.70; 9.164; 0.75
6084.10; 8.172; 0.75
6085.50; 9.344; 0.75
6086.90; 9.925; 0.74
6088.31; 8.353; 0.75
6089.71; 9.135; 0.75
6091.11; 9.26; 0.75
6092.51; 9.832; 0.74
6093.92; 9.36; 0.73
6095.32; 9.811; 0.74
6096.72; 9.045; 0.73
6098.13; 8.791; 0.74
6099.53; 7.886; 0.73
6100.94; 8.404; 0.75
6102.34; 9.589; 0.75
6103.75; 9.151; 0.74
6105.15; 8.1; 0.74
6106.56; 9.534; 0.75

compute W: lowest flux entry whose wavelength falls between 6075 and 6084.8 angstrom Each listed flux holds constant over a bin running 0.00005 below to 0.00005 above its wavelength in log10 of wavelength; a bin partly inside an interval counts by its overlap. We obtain 8.172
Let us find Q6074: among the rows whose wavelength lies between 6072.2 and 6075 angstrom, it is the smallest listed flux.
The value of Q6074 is 8.433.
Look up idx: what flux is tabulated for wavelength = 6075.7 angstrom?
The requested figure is 8.235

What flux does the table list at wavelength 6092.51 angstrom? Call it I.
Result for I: 9.832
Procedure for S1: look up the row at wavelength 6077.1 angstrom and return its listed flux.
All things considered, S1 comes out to 9.495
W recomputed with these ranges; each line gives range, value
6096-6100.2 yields 7.886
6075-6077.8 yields 8.235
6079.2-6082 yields 9.349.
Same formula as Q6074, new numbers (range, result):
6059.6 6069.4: 8.394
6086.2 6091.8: 8.353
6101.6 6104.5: 9.151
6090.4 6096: 9.26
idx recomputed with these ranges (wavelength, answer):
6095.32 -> 9.811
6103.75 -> 9.151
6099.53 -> 7.886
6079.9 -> 9.349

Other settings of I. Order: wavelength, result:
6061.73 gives 9.159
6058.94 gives 7.02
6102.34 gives 9.589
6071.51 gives 8.483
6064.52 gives 8.394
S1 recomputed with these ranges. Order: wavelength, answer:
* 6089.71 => 9.135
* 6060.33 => 10.27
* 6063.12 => 8.745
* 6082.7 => 9.164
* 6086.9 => 9.925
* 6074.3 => 8.704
